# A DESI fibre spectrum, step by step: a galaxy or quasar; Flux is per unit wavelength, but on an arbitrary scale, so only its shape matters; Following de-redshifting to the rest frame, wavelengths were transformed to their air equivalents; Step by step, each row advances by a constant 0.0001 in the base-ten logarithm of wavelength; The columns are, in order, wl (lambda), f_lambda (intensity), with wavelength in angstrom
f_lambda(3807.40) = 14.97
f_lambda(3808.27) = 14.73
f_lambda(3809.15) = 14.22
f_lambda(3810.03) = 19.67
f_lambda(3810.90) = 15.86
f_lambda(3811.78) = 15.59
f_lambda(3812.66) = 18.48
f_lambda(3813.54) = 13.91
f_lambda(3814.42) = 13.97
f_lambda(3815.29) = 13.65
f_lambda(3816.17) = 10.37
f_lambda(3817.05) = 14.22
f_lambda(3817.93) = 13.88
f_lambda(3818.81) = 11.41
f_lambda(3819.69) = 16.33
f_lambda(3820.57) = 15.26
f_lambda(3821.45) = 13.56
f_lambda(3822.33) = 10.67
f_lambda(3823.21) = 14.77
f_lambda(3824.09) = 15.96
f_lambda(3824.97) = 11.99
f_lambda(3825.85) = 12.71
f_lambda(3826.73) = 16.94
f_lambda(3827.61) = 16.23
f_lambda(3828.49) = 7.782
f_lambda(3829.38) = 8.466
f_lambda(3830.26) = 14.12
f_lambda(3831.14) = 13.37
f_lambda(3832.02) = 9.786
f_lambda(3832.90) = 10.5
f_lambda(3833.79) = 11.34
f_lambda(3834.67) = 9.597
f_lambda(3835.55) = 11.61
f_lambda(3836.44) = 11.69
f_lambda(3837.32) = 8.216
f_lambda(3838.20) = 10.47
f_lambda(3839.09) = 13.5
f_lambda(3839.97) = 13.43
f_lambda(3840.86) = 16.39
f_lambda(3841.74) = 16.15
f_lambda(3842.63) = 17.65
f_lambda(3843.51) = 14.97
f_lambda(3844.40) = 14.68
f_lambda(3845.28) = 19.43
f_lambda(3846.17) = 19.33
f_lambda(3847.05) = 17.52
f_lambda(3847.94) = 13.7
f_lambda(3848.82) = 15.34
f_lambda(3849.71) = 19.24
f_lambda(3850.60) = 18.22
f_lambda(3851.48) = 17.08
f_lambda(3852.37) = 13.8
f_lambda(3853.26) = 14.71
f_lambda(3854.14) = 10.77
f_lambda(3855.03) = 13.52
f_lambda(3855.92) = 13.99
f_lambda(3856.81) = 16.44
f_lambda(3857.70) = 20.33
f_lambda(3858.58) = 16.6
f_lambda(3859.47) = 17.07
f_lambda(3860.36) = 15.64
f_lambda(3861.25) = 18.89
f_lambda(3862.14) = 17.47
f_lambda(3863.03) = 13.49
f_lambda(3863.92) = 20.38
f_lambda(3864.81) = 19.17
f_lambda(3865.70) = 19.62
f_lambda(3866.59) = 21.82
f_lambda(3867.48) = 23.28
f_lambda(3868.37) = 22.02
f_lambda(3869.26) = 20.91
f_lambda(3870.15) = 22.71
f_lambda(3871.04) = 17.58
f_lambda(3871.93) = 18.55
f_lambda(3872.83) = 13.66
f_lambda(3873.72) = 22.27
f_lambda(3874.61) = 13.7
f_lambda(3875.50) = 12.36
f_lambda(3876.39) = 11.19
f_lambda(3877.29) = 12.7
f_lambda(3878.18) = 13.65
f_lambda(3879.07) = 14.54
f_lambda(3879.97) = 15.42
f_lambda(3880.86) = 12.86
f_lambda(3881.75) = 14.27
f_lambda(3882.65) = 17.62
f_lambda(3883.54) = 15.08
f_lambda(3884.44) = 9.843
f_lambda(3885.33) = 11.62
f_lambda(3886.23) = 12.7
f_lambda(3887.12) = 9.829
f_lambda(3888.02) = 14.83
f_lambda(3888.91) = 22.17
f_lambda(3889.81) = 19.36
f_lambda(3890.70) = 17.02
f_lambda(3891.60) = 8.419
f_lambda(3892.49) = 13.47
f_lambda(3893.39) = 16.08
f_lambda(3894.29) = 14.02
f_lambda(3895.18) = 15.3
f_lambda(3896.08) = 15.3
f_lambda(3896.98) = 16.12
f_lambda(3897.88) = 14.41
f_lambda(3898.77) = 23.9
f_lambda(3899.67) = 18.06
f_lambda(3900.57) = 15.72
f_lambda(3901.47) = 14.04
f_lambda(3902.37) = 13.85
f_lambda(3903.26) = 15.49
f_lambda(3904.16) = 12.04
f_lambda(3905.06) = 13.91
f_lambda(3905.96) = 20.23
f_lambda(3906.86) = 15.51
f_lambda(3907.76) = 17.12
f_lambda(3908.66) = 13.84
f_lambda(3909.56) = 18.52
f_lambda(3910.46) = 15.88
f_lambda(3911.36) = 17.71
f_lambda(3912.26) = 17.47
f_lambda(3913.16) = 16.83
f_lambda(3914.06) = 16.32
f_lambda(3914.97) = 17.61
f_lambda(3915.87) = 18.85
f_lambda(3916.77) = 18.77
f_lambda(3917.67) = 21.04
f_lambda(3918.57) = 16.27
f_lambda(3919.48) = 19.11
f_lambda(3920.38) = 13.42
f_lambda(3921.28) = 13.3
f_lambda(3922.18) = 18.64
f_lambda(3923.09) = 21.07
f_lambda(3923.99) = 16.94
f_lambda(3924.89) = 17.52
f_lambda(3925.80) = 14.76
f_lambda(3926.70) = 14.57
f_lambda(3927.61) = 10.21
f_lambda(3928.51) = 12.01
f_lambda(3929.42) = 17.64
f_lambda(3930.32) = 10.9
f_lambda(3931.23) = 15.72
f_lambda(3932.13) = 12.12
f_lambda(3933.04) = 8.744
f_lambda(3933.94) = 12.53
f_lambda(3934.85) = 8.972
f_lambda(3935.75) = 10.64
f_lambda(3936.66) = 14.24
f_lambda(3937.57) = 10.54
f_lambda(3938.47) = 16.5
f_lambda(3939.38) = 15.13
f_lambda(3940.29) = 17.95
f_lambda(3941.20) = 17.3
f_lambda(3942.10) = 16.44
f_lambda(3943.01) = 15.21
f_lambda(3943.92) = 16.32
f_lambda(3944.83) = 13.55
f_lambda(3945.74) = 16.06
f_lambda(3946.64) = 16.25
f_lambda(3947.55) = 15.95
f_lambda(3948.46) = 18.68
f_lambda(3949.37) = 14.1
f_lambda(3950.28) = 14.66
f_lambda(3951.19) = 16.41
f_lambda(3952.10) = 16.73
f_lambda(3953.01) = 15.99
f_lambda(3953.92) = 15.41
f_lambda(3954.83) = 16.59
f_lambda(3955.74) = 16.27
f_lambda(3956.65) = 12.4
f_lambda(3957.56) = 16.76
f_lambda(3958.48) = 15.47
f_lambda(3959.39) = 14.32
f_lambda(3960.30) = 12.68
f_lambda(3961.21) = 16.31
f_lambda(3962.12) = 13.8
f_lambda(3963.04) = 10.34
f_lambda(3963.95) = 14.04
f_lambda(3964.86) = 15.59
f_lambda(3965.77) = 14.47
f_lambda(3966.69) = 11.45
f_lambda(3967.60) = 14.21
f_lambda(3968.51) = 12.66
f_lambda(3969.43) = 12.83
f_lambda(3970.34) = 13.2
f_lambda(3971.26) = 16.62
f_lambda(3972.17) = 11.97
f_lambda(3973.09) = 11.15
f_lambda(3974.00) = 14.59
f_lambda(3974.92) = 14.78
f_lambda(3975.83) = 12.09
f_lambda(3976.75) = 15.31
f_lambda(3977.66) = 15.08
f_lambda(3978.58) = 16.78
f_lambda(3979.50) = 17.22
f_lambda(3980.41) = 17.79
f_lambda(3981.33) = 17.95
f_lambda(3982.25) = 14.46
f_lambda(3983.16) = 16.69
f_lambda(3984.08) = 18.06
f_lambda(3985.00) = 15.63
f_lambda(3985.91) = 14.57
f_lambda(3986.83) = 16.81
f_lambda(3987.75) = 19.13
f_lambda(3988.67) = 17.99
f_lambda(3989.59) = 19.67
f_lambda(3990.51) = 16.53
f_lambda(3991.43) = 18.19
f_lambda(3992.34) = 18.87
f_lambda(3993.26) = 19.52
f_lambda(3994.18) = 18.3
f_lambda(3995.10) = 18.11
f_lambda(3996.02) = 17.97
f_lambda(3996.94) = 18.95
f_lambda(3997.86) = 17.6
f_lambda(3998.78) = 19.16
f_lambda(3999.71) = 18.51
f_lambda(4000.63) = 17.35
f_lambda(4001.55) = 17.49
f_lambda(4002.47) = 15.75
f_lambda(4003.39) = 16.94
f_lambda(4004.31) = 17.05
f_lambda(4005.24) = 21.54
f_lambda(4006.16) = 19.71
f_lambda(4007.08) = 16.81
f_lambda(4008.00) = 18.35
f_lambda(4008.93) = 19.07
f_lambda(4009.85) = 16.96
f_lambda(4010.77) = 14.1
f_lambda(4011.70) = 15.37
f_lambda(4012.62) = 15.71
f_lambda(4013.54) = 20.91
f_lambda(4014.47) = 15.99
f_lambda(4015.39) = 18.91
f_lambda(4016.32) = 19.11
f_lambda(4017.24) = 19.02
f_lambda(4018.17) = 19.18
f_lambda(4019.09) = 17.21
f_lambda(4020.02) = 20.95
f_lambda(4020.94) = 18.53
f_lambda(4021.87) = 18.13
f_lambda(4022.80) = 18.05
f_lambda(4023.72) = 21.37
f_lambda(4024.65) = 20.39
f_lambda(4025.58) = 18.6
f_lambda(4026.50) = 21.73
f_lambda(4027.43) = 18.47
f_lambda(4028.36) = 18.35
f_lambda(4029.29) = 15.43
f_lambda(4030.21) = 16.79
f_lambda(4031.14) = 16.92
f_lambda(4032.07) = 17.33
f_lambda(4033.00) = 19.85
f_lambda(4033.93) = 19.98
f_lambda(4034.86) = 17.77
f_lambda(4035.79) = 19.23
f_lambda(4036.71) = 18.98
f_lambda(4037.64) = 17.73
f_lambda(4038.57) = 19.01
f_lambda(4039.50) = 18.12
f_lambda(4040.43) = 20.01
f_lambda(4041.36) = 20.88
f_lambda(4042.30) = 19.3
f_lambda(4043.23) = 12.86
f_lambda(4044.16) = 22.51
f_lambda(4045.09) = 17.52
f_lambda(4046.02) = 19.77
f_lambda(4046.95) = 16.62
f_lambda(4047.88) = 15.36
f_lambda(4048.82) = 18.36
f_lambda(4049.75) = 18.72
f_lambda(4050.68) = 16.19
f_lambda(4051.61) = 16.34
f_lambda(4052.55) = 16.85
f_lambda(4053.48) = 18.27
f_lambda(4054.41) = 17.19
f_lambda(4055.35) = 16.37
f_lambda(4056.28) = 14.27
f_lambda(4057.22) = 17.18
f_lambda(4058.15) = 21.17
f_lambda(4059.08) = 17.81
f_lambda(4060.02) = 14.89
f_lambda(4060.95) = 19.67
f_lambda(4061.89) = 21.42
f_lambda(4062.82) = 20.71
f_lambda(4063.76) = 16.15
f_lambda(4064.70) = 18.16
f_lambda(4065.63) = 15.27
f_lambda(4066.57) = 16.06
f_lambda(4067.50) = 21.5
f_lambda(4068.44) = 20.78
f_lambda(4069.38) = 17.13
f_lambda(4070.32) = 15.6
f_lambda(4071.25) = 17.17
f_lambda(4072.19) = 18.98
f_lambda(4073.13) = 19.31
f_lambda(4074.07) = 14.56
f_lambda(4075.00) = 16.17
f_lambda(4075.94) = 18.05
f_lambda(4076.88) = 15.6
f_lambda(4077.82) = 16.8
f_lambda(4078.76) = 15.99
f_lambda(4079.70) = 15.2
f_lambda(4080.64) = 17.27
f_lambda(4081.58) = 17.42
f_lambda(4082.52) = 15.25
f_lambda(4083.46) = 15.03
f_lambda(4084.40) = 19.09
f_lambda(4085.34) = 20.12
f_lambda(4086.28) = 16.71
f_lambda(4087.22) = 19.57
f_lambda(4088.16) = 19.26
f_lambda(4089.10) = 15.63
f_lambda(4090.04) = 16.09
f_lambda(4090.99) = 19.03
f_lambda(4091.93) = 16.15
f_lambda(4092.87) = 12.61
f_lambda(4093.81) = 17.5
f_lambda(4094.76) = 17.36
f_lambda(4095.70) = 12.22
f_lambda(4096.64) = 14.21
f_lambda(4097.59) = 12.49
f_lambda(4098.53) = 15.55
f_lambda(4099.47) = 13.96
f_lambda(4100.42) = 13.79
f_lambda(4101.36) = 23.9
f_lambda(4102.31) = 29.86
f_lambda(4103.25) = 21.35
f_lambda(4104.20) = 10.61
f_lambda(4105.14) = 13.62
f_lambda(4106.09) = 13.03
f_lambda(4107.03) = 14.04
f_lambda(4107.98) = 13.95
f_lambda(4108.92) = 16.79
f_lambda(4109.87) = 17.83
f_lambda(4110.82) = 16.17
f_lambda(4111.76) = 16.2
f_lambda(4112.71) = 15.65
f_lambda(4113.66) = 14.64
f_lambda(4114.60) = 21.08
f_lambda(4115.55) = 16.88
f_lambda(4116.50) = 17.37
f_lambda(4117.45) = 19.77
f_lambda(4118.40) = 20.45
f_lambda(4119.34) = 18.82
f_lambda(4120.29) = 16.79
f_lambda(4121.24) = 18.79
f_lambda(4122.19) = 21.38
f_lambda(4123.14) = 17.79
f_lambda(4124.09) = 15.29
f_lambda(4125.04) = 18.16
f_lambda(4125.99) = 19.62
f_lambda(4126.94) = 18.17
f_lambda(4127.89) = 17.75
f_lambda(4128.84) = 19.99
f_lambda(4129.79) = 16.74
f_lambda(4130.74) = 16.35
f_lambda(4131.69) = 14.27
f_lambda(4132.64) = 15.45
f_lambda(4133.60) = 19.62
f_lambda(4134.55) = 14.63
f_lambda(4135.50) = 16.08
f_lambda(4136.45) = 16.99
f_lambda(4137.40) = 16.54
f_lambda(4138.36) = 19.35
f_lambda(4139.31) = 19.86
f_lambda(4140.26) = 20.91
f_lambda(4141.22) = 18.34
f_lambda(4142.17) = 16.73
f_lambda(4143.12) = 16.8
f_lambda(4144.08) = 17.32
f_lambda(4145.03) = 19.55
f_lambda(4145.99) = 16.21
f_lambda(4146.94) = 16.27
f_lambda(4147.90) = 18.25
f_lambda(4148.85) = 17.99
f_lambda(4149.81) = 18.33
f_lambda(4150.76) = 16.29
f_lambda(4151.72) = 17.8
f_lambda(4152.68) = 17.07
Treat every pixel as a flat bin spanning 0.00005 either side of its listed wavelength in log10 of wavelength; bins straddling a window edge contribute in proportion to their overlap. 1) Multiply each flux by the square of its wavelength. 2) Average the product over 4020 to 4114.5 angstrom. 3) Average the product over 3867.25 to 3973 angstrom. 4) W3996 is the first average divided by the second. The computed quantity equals 1.2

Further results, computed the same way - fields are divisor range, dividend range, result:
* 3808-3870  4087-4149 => 1.30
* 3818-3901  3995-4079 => 1.29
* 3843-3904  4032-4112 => 1.19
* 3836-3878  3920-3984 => 0.94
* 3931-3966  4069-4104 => 1.25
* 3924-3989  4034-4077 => 1.27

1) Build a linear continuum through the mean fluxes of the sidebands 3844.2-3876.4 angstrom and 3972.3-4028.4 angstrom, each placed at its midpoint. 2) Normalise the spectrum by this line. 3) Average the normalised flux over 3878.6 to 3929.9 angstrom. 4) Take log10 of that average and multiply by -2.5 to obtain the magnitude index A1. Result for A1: 0.11 mag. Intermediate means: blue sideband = 17.3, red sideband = 17.6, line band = 15.8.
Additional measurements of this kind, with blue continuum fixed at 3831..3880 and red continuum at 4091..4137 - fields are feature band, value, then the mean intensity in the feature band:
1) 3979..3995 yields -0.074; 17.5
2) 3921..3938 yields 0.171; 13.7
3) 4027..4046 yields -0.112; 18.4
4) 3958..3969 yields 0.180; 13.8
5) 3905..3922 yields -0.066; 17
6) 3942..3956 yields 0.020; 15.9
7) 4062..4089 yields -0.046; 17.5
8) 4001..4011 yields -0.080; 17.7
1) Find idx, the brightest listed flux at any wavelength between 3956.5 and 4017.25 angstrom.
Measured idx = 21.54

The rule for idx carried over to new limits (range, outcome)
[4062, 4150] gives 29.86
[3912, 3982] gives 21.07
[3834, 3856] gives 19.43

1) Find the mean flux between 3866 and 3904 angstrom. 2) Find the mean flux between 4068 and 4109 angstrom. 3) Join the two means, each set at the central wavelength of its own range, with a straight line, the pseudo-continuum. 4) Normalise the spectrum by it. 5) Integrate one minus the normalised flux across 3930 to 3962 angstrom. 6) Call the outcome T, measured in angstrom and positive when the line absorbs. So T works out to 2.85 angstrom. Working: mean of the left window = 15.9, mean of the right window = 16.7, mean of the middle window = 14.7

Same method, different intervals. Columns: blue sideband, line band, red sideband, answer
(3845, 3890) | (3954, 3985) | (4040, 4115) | 3.9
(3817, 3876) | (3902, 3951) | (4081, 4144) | 1.3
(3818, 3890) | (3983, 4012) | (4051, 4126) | -2.4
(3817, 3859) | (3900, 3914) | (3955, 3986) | -1.5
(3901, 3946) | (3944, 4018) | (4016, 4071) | 2.3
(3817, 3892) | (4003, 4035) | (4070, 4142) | -3.7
